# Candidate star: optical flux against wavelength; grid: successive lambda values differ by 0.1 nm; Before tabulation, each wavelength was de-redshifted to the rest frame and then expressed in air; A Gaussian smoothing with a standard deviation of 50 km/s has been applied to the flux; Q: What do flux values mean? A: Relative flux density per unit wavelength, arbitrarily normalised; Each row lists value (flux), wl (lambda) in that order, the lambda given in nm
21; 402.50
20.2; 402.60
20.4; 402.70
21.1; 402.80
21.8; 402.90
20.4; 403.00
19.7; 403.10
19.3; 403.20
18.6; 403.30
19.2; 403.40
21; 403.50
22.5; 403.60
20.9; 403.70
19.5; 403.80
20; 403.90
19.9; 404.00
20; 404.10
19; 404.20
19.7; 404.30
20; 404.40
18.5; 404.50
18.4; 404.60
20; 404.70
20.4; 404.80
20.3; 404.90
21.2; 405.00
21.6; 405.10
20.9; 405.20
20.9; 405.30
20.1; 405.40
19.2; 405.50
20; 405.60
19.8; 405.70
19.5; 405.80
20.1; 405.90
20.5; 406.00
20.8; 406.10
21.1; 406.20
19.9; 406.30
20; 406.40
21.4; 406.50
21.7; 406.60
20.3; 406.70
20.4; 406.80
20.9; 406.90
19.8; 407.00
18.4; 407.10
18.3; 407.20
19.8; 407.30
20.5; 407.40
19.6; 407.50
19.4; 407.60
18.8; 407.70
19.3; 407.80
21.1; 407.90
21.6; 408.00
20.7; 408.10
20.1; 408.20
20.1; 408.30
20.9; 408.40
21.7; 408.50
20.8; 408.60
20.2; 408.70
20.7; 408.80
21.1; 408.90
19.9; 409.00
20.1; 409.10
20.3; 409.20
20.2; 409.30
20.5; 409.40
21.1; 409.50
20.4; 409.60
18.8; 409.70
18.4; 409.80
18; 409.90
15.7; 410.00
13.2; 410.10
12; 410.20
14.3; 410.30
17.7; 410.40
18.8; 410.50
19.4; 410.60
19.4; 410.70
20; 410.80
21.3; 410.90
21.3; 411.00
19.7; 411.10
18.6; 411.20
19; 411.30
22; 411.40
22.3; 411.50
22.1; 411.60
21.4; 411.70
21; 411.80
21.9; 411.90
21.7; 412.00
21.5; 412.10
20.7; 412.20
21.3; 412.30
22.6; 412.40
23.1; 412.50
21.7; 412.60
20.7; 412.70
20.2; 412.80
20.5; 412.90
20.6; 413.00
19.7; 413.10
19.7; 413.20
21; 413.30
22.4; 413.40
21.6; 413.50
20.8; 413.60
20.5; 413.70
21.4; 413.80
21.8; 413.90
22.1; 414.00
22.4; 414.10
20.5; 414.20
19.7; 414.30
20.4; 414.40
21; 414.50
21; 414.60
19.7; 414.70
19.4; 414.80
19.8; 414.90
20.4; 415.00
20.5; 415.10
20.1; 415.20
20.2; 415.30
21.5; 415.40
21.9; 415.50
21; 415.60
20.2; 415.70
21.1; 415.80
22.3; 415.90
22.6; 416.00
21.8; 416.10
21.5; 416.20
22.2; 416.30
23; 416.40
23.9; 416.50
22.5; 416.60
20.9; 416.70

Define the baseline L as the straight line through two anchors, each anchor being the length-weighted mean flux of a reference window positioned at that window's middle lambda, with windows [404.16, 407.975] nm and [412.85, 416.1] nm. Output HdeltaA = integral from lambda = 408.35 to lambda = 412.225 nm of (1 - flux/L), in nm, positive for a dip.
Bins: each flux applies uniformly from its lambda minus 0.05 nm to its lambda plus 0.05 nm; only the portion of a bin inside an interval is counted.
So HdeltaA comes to 0.148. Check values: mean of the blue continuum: 20.1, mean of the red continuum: 20.9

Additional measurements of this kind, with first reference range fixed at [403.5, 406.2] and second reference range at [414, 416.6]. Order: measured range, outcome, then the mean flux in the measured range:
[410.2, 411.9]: 0.09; 19.7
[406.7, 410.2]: 0.15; 19.6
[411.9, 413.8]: -0.02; 21.2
